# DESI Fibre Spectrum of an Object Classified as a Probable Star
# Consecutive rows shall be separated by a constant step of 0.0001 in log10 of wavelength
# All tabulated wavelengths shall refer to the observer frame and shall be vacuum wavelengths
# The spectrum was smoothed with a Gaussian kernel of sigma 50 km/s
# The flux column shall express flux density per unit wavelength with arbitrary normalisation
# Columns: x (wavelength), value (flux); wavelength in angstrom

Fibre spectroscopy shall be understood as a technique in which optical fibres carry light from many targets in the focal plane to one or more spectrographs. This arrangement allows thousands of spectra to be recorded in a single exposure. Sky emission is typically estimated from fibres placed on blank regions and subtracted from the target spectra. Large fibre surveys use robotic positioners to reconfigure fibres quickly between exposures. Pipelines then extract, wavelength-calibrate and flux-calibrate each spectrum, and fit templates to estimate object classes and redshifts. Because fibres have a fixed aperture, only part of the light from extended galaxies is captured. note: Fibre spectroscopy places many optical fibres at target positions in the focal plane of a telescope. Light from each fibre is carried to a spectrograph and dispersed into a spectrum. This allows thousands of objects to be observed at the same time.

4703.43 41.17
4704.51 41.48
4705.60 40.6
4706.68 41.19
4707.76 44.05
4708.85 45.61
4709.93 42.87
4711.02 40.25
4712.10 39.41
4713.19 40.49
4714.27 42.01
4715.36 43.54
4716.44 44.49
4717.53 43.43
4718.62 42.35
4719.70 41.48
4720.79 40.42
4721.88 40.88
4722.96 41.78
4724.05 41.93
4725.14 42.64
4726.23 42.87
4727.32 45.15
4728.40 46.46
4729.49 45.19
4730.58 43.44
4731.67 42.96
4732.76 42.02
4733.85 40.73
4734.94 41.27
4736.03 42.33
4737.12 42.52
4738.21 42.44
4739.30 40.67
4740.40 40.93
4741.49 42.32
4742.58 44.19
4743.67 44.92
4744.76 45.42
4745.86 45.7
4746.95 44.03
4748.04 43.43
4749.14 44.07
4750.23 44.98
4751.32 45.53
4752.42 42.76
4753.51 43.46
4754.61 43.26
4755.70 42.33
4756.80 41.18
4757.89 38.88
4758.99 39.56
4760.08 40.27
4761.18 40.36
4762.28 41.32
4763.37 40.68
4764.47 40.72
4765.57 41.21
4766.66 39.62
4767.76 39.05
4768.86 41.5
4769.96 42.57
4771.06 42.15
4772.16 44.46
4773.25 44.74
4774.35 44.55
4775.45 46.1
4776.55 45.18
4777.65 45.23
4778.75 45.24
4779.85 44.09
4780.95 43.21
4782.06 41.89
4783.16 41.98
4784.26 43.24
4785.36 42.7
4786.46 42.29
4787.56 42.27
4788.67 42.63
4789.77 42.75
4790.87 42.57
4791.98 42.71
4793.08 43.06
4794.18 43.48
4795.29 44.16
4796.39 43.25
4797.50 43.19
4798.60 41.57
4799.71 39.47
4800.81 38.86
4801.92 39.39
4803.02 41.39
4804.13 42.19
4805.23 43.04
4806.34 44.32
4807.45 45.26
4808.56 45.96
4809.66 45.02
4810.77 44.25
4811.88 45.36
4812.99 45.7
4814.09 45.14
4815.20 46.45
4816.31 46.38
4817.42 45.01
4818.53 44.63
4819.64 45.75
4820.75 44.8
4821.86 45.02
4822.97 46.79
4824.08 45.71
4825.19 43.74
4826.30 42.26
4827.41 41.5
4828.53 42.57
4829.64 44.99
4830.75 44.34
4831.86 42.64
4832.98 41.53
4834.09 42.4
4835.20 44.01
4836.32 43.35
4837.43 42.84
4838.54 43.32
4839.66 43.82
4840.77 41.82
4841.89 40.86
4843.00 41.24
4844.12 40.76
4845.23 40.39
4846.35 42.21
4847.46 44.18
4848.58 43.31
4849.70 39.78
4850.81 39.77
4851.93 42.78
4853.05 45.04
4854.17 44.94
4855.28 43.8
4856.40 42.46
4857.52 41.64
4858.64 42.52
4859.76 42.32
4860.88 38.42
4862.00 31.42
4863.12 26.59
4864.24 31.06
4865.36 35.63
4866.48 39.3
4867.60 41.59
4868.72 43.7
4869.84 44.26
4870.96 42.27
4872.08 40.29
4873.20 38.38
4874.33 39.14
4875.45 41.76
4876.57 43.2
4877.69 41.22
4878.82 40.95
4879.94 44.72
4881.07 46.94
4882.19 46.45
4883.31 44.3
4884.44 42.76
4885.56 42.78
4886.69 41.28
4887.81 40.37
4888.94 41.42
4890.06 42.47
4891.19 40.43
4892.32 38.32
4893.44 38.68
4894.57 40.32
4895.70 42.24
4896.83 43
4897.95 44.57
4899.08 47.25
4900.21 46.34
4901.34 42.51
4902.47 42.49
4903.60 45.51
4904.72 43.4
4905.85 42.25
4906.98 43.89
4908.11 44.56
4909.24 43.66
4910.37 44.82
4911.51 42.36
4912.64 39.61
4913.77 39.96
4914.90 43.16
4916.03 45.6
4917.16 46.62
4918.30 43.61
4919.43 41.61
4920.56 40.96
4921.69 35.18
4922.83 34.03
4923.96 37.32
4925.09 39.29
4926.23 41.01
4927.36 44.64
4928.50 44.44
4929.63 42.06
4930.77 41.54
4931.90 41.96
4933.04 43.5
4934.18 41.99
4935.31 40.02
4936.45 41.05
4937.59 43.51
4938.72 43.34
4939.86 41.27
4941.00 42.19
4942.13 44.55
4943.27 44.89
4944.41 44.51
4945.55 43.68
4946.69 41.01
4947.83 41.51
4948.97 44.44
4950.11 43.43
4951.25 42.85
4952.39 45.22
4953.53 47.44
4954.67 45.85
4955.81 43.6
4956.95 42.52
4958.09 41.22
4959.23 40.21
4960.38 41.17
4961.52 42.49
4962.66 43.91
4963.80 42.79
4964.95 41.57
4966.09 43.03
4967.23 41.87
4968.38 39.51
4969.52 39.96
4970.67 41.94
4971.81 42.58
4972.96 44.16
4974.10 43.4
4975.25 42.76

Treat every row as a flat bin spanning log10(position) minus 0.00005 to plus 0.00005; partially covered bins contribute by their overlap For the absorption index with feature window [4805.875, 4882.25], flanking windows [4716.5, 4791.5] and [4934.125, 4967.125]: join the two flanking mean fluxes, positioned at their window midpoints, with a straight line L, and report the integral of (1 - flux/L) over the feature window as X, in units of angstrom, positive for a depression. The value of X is 0.7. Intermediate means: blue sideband 42.7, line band 42.5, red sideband 43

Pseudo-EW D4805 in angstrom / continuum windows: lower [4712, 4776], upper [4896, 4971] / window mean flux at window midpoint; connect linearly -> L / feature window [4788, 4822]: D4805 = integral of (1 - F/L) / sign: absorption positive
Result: -0.84 angstrom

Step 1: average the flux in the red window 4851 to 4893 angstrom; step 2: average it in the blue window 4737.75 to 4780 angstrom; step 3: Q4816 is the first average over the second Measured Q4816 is 1.0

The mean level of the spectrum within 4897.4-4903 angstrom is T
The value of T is 44.6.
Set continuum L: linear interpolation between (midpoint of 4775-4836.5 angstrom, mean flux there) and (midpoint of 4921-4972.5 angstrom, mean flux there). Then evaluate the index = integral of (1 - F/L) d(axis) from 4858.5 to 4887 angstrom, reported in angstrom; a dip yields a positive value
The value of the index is 1.61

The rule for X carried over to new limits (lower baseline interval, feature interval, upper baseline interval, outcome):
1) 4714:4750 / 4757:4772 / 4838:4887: 0.65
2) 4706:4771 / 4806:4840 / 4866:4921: -1.47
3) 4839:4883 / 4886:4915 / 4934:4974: -0.49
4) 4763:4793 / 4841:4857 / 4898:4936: 0.12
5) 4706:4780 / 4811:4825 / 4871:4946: -0.98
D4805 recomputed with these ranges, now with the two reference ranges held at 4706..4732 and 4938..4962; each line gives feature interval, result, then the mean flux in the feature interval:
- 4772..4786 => -0.4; 44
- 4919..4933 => 0.9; 40.4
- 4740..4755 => -0.4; 44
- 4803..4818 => -0.7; 44.8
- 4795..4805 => 0.3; 41.5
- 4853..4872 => 1.5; 39.7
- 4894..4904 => -0.2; 43.7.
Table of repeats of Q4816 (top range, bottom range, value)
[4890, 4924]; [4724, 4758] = 0.98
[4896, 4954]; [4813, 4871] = 1.01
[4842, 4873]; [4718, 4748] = 0.94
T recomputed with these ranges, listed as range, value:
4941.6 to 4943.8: 44.7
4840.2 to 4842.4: 41.4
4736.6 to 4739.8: 41.9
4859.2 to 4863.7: 34.7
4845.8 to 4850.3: 42.4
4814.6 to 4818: 45.9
